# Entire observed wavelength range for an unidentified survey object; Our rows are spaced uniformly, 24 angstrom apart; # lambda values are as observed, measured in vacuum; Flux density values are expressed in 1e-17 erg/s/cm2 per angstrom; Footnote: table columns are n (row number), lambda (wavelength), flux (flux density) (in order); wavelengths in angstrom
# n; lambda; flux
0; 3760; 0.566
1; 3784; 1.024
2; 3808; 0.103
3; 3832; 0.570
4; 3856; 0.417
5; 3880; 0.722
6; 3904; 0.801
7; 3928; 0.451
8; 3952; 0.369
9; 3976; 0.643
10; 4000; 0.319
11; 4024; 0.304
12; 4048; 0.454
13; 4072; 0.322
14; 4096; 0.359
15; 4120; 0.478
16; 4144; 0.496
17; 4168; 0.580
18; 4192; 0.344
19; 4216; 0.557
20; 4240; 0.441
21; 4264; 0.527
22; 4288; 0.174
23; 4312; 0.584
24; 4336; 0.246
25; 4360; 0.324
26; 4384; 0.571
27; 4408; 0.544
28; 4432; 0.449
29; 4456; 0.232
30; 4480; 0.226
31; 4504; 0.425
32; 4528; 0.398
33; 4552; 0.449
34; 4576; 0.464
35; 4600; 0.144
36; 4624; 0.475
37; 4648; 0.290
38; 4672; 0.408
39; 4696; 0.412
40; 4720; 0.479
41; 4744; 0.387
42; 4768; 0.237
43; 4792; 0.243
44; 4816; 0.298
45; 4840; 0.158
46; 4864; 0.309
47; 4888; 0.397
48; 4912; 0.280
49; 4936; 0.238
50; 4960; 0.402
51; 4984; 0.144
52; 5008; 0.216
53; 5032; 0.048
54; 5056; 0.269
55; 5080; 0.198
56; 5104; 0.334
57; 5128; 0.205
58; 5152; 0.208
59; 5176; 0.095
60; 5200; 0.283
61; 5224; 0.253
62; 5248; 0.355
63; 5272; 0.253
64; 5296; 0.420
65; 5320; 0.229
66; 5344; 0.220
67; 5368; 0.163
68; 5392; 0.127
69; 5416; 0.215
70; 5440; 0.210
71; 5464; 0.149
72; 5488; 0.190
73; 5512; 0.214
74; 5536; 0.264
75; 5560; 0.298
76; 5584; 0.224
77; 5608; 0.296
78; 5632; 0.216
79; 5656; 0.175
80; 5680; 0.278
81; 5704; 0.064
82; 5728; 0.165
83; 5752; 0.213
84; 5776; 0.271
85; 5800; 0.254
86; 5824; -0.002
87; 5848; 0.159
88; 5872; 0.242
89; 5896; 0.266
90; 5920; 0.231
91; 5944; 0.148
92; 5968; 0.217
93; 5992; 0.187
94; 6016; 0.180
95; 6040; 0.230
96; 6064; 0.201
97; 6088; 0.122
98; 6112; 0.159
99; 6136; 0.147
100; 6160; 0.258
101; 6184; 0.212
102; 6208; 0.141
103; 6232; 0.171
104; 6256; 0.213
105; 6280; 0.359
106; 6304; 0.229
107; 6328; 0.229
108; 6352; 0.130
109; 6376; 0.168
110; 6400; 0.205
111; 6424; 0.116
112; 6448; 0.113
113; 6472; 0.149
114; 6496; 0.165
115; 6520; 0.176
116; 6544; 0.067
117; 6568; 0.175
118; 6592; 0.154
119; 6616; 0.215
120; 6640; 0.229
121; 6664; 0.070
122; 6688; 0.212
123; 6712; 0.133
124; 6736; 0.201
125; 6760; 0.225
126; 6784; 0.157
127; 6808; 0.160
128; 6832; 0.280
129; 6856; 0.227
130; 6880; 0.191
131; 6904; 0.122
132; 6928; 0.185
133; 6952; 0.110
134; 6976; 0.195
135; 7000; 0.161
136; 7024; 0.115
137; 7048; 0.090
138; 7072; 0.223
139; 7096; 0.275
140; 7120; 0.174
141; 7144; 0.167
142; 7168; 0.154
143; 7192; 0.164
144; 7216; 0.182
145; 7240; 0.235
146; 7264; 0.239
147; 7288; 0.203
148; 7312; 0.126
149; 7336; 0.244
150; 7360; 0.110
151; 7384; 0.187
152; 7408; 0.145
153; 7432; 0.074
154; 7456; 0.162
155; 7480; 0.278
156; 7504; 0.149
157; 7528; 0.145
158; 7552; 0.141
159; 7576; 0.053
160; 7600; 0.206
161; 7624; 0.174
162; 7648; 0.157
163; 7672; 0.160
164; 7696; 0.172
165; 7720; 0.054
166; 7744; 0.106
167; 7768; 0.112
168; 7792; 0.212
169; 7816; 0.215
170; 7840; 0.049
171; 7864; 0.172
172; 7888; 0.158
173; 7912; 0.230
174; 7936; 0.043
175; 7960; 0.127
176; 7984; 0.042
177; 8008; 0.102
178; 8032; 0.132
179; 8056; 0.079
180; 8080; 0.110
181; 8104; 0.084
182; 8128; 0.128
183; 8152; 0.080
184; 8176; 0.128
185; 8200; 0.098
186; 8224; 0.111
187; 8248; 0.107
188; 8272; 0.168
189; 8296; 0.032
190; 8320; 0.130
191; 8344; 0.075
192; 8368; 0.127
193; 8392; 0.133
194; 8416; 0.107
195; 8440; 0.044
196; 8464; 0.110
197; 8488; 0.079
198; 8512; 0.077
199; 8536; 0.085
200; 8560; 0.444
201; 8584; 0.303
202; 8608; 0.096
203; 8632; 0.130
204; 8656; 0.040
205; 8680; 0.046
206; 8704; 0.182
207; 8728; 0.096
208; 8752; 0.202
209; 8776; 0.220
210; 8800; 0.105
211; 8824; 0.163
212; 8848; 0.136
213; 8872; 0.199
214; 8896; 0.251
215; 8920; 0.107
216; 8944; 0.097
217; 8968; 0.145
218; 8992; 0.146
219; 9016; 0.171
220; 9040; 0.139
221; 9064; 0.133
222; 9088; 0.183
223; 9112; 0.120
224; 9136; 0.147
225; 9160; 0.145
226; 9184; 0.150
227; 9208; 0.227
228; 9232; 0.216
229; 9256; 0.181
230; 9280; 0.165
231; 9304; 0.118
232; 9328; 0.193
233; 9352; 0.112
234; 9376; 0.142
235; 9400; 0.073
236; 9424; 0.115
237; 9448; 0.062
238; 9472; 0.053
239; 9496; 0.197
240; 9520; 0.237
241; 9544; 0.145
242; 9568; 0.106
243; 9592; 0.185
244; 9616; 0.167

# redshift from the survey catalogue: 1.298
